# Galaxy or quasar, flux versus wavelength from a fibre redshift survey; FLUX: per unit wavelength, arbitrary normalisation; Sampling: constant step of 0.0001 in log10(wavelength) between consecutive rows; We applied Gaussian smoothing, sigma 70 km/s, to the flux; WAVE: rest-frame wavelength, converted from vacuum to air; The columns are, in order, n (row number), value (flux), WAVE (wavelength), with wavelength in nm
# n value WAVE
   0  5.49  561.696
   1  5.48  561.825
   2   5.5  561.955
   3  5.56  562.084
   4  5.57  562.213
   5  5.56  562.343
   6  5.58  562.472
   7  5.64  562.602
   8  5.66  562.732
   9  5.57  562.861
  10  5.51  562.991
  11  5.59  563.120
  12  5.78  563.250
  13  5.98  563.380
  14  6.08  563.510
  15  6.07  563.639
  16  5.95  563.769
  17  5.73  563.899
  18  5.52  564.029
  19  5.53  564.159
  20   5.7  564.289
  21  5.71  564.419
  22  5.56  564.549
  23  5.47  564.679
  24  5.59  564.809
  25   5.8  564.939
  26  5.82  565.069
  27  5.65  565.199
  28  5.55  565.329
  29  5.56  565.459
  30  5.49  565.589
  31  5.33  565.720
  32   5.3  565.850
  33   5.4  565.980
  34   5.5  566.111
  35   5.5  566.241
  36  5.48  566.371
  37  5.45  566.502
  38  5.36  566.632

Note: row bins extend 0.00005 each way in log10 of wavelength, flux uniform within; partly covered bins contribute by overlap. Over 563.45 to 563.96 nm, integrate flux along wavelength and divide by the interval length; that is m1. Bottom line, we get 5.96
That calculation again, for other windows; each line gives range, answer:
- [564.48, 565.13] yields 5.65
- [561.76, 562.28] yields 5.53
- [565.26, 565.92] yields 5.45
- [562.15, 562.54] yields 5.56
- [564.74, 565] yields 5.69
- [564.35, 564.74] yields 5.58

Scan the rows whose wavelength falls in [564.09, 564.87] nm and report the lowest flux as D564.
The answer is 5.47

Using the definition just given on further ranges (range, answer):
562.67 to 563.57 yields 5.51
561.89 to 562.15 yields 5.5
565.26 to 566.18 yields 5.3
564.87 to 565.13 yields 5.8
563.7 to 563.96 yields 5.73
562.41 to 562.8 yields 5.58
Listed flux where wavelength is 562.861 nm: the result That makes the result 5.57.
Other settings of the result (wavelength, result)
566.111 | 5.5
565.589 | 5.49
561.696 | 5.49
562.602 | 5.64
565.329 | 5.55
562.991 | 5.51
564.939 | 5.8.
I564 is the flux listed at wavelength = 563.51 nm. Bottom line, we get 6.08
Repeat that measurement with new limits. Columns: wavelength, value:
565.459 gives 5.56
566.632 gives 5.36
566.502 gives 5.45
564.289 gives 5.7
